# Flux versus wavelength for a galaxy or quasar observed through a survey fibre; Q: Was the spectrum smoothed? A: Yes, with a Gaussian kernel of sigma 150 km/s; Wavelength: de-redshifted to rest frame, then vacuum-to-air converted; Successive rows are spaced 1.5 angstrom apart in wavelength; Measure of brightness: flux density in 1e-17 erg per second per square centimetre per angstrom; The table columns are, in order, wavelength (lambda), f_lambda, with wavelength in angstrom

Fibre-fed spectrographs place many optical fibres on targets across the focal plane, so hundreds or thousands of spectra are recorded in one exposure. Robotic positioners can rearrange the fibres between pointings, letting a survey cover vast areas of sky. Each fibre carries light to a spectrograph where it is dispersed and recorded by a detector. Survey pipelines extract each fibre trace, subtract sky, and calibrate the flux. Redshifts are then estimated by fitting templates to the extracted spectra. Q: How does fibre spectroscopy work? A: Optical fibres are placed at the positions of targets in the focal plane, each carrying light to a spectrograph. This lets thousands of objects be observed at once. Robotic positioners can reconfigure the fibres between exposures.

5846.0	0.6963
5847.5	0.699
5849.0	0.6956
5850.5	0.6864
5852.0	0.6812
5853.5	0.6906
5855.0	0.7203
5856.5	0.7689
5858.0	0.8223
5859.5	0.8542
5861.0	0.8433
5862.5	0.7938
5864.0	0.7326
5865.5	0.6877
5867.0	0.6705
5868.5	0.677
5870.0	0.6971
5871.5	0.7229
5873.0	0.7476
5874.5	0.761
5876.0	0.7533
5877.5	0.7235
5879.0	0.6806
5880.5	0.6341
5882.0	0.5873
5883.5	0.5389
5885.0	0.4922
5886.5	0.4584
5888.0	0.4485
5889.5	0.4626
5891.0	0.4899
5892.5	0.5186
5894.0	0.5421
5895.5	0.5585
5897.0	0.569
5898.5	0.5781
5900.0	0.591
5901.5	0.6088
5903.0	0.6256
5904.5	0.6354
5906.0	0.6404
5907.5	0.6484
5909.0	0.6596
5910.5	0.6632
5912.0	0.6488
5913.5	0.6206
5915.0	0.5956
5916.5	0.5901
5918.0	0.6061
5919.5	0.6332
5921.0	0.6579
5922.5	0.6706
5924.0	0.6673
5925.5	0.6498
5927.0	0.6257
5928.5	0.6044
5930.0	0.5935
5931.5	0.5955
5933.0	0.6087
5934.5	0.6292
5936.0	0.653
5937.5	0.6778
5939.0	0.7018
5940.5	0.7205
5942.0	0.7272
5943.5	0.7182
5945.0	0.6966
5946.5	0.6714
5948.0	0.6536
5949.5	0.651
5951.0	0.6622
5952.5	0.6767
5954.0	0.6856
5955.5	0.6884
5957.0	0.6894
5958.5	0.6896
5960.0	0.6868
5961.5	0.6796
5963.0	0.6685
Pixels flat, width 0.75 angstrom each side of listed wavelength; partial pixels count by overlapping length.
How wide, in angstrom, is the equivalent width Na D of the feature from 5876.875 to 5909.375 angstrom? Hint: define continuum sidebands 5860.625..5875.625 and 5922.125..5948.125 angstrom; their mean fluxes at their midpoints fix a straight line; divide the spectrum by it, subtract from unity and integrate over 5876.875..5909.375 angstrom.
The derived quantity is 5.9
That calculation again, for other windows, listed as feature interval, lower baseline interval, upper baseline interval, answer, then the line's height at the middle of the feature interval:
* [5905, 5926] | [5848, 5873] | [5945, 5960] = 1.80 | 0.699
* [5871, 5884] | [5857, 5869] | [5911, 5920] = 0.67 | 0.722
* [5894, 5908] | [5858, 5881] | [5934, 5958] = 2.19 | 0.714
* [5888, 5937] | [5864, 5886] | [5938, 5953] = 5.33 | 0.679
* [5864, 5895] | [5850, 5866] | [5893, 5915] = 3.31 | 0.688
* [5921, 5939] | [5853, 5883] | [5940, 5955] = 1.47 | 0.695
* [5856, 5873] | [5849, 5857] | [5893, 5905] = -1.87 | 0.676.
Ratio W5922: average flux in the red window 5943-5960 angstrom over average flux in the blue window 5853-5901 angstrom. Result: 1.05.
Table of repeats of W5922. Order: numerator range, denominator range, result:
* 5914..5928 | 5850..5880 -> 0.86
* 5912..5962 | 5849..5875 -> 0.89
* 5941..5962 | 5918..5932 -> 1.08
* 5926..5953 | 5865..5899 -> 1.08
